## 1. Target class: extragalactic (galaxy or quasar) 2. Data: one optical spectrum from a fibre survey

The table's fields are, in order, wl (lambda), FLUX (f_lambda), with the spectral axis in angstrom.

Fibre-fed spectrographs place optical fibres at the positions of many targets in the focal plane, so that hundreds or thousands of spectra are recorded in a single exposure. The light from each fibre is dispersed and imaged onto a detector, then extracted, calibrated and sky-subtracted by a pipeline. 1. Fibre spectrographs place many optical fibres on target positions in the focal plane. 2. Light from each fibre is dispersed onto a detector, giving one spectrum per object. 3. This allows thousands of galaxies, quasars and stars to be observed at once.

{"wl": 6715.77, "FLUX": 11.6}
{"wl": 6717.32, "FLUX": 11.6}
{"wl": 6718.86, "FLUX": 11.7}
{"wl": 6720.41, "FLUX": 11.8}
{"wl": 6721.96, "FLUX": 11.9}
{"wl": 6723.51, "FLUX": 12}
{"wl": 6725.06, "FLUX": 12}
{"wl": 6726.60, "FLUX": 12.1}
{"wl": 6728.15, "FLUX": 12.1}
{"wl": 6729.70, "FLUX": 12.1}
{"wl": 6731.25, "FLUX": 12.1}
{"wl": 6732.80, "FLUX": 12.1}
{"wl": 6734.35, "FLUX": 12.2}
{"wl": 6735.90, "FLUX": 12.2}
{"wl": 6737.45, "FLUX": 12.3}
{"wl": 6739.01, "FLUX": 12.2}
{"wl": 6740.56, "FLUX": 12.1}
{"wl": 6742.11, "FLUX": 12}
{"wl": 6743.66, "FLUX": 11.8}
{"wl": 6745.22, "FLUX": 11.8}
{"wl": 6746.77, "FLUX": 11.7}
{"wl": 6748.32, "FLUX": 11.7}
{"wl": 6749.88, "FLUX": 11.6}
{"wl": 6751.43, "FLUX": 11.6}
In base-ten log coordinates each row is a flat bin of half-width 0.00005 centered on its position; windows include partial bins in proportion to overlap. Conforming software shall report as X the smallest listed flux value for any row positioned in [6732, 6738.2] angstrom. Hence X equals 12.1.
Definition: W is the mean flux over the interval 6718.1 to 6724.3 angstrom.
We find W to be 11.8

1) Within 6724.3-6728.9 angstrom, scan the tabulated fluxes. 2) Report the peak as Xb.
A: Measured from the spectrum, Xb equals 12.1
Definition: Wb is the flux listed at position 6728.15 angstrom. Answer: 12.1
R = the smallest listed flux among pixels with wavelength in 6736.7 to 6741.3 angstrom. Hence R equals 12.1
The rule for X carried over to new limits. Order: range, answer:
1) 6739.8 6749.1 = 11.7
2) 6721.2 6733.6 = 11.9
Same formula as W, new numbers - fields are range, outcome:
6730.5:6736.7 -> 12.2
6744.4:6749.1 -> 11.7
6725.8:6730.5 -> 12.1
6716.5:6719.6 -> 11.7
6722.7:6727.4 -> 12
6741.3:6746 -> 11.9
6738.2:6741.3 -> 12.1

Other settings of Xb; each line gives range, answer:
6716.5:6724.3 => 12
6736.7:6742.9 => 12.3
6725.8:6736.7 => 12.2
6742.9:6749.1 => 11.8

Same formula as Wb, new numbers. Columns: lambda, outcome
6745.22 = 11.8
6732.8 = 12.1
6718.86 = 11.7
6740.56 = 12.1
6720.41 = 11.8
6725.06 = 12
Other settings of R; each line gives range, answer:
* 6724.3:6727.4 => 12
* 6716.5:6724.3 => 11.6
